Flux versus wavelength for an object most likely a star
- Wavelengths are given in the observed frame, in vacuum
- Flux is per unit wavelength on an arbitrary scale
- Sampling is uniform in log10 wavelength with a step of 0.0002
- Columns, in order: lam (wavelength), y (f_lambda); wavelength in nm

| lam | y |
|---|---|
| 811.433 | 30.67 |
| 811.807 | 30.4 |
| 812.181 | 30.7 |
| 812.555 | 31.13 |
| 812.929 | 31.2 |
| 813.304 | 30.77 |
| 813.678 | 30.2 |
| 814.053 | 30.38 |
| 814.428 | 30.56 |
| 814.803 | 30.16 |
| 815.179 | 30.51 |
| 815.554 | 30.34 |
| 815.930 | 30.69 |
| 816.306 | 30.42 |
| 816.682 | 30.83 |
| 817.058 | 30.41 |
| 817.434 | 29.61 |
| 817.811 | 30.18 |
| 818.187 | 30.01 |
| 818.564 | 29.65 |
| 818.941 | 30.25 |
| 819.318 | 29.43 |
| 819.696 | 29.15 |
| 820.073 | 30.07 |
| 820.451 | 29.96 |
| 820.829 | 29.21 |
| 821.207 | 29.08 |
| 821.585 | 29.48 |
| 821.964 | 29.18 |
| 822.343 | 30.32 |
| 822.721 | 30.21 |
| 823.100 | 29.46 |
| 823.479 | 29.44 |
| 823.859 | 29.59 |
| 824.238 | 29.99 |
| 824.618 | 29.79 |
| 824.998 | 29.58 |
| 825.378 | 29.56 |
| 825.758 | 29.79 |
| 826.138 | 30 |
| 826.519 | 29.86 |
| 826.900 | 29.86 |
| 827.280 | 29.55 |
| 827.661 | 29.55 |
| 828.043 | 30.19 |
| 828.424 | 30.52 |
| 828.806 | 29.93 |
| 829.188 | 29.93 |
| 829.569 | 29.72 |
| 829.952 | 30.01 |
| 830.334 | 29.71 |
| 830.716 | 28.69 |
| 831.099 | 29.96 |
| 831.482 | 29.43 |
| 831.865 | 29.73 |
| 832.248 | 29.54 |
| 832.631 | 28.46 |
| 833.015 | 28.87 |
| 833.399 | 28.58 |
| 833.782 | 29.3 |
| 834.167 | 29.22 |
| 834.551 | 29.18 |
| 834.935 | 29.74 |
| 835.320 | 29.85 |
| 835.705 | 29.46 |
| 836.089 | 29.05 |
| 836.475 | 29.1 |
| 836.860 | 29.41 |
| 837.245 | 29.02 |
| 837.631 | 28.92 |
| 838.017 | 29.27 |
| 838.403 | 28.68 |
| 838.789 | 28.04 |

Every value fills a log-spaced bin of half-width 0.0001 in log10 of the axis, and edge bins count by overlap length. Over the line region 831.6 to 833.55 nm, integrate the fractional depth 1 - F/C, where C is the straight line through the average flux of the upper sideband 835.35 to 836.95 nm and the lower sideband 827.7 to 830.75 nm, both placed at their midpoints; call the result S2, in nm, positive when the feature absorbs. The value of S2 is 0.036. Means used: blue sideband 29.9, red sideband 29.3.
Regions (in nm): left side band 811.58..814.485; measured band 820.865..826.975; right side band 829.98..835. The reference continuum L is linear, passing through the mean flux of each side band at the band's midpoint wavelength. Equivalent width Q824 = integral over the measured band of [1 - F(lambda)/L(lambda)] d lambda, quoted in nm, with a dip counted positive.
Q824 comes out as 0.04 nm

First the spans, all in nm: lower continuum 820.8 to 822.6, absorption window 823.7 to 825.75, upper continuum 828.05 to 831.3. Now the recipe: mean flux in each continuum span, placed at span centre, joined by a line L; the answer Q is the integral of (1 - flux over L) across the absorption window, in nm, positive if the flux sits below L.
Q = -0.006 nm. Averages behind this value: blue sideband 29.5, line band 29.7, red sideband 29.8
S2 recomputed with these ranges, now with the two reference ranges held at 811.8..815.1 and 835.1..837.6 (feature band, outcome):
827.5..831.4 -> -0.02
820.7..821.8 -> 0.03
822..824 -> 0.02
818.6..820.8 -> 0.04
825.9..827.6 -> 0.00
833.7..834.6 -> 0.01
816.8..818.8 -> 0.02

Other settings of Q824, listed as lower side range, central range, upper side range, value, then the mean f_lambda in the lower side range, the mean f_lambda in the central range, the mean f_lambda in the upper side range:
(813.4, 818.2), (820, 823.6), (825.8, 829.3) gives 0.06 nm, 30.4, 29.6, 29.9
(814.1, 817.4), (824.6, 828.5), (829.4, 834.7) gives -0.02 nm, 30.4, 29.8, 29.3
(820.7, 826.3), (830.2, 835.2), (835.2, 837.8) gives 0.02 nm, 29.6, 29.3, 29.2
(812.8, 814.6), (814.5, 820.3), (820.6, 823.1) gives 0.00 nm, 30.6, 30.1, 29.6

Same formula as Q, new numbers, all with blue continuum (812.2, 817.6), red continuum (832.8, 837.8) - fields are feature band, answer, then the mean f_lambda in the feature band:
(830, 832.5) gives 0.00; 29.5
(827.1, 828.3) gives 0.00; 29.8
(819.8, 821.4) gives 0.03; 29.6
